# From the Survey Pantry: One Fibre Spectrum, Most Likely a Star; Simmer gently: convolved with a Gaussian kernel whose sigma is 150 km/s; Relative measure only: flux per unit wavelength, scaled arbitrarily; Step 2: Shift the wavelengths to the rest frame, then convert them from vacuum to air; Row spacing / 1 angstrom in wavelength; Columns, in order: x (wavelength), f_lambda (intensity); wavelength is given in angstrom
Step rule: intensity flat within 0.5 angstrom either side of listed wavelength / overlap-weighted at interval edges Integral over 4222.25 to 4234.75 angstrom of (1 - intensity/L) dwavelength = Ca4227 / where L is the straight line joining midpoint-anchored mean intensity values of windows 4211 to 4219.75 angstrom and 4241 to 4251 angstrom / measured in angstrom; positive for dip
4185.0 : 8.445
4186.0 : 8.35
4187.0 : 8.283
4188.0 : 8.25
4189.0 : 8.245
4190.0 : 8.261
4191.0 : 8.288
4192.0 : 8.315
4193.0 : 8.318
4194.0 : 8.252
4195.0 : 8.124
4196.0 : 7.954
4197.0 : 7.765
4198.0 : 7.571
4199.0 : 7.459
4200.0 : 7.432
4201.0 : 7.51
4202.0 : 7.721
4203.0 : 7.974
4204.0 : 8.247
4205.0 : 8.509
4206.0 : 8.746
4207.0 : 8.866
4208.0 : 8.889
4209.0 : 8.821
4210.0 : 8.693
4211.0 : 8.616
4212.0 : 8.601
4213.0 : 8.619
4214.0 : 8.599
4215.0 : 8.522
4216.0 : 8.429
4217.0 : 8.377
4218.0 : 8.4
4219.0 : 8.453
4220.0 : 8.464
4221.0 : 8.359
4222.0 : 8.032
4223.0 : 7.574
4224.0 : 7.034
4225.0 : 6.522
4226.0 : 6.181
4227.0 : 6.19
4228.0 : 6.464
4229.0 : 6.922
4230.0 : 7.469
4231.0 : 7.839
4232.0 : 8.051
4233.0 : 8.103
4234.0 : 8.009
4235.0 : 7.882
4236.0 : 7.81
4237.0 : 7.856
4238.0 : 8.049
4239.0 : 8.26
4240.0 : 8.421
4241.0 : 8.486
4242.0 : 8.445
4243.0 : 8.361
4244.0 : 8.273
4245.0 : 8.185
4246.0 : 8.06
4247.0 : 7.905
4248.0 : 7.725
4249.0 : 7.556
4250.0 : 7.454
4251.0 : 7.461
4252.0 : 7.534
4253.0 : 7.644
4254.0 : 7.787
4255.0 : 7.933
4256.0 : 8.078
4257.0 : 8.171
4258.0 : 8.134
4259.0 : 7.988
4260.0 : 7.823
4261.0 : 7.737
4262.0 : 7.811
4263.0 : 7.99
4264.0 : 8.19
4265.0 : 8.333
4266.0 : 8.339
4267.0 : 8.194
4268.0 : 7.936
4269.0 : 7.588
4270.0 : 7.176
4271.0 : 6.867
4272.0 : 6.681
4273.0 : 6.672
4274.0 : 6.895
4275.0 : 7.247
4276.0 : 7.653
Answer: 1.6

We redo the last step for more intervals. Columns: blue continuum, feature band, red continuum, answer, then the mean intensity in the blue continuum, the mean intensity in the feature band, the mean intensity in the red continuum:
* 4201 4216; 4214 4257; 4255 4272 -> 1.8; 8.49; 7.84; 7.86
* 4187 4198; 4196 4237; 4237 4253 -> 0.7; 8.15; 7.94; 8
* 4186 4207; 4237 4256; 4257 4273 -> -0.3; 8.09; 7.97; 7.76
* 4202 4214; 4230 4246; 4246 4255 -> -0.4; 8.56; 8.11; 7.67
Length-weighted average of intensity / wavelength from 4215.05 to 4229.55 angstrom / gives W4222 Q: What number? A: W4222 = 7.56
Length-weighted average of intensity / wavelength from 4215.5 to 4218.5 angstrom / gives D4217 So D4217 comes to 8.4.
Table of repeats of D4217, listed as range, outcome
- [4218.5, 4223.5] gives 8.18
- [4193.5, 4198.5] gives 7.93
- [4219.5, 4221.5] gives 8.41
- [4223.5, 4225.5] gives 6.78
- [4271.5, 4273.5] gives 6.68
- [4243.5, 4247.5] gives 8.11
